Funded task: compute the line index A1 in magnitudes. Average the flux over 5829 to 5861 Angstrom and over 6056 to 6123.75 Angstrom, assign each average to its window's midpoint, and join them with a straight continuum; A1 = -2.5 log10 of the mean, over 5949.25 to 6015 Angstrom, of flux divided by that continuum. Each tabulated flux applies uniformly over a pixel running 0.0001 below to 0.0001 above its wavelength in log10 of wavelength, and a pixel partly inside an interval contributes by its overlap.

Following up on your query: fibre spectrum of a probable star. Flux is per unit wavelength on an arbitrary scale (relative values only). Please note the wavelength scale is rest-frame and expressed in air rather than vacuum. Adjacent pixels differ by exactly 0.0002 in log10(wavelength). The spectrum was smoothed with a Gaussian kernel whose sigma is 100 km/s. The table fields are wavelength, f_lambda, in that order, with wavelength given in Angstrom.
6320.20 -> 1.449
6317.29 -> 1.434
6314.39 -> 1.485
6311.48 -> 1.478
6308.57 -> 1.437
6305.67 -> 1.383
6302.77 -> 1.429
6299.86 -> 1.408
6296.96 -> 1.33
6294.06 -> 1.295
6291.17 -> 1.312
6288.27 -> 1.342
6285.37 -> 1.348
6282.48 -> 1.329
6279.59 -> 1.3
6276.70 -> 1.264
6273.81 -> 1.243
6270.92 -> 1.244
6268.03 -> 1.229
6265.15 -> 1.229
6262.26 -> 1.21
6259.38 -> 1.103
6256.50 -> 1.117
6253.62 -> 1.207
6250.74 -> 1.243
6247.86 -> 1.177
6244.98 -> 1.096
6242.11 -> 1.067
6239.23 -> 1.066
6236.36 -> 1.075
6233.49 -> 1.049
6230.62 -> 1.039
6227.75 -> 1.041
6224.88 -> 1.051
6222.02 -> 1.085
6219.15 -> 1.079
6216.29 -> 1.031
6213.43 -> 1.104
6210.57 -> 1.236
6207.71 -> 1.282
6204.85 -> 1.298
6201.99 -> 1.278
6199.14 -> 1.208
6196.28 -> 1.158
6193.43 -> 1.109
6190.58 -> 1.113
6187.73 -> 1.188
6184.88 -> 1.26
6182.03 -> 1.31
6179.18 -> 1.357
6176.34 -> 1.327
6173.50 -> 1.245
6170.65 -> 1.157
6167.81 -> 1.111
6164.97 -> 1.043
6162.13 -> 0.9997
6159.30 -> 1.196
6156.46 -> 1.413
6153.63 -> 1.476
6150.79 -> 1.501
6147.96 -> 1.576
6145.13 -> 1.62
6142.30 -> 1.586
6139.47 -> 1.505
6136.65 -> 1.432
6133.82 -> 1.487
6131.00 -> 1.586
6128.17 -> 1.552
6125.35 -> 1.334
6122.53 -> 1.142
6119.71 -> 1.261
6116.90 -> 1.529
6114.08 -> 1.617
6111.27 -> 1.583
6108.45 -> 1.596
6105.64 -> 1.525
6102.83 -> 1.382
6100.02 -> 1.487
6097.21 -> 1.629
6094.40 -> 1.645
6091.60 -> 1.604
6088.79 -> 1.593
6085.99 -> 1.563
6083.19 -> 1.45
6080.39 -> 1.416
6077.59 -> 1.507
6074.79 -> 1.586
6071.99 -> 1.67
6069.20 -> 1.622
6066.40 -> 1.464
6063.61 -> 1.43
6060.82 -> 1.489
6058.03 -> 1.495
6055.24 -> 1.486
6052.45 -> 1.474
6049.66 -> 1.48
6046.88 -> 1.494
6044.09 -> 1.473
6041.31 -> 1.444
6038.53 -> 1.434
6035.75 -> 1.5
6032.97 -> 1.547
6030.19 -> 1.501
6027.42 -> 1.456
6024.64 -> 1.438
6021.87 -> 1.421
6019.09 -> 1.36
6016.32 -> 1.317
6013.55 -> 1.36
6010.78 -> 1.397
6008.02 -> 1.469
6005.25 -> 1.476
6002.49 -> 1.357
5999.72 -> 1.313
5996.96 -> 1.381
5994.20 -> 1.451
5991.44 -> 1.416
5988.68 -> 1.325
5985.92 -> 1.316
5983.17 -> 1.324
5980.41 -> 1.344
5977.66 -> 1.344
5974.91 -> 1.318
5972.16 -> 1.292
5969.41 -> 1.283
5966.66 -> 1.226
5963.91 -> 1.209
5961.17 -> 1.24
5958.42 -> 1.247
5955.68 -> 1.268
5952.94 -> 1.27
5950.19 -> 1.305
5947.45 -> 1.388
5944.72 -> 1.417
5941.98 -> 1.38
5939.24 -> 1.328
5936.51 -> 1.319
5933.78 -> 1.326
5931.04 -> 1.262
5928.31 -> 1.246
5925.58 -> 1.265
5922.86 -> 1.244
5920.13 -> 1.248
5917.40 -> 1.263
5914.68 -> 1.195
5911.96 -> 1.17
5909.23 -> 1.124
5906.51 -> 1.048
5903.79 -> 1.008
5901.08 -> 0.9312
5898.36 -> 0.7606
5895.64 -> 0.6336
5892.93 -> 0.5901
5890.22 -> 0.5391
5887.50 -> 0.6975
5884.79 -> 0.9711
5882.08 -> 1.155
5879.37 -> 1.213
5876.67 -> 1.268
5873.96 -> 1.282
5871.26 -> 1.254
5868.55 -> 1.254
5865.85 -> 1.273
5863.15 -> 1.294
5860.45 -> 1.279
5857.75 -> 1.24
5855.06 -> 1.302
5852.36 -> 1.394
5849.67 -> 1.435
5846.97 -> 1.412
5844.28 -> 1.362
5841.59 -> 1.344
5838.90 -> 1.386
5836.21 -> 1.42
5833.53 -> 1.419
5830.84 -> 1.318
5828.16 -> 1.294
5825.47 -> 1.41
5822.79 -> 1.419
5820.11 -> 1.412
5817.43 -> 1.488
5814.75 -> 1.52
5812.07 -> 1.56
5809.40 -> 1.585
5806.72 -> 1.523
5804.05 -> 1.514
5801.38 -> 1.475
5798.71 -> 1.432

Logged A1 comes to 0.09 mag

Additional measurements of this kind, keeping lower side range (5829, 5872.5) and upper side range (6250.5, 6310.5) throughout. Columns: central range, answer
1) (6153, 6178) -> 0.08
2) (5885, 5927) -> 0.33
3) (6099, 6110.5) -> -0.15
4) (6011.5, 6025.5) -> -0.05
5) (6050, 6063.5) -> -0.13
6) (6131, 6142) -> -0.15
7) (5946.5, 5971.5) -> 0.05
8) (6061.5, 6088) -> -0.16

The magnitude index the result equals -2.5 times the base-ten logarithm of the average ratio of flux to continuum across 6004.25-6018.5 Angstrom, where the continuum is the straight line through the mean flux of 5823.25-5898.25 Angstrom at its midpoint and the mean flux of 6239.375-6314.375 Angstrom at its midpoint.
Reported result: -0.15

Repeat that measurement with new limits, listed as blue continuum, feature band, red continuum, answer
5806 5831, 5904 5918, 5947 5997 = 0.20 mag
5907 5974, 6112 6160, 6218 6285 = -0.22 mag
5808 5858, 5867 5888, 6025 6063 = 0.23 mag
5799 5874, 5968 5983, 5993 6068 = 0.09 mag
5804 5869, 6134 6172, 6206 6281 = -0.13 mag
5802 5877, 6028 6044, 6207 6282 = -0.17 mag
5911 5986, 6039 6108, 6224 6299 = -0.21 mag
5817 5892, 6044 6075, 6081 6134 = -0.04 mag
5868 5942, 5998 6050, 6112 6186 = -0.16 mag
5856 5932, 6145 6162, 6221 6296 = -0.22 mag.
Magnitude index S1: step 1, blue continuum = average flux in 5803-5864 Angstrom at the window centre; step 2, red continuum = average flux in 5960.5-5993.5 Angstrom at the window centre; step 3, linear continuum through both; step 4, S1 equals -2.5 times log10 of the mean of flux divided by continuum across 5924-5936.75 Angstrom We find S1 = 0.05 mag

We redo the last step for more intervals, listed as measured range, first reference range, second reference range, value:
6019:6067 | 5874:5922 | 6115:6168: -0.188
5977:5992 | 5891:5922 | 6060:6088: -0.085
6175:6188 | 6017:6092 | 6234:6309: 0.042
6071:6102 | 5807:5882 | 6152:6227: -0.240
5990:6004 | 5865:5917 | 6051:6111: -0.064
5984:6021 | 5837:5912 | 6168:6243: -0.205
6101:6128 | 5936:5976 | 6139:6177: -0.094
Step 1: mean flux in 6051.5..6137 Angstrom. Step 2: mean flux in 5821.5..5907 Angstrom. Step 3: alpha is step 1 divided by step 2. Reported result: 1.28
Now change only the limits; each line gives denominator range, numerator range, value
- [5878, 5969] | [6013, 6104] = 1.31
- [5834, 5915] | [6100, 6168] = 1.25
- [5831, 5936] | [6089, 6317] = 1.11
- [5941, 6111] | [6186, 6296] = 0.83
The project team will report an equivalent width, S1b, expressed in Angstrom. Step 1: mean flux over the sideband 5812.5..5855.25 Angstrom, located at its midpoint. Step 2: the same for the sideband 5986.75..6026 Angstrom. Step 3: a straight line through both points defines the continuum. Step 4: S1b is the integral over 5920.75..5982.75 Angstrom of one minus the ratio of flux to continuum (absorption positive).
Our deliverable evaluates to 4.3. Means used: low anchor 1.4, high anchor 1.39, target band 1.3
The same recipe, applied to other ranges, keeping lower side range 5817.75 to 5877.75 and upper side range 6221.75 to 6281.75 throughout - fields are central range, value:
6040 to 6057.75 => -3.3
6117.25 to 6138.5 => -3.5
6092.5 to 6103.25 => -2.9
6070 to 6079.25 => -2.6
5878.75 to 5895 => 6.0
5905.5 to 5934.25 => 2.0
